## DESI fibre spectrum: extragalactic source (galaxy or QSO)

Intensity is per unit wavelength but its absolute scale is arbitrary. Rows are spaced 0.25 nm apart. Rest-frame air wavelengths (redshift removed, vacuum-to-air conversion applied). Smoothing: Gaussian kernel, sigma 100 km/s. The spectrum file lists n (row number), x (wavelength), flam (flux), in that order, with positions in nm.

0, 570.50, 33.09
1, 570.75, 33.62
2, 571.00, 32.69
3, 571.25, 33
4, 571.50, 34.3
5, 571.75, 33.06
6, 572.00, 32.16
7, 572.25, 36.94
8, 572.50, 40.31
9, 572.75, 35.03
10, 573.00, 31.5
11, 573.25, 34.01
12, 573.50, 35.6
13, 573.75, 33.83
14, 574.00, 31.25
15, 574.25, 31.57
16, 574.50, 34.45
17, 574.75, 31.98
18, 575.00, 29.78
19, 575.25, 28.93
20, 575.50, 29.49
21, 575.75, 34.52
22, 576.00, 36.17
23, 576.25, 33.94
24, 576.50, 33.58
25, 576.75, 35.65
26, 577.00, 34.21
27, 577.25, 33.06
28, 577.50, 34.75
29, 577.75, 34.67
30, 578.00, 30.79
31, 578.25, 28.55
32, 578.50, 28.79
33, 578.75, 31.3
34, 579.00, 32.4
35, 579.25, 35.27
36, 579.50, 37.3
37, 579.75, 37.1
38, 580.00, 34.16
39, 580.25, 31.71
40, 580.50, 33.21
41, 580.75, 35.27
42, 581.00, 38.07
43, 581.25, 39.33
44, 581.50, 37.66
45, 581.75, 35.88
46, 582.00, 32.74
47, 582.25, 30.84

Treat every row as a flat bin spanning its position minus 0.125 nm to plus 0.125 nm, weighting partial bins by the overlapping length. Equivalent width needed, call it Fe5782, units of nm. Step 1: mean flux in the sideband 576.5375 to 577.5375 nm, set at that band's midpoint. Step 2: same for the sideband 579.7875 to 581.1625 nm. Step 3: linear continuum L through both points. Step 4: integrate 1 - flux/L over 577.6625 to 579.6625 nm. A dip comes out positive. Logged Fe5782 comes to 0.12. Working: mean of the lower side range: 34.3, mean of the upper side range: 34.8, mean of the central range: 32.4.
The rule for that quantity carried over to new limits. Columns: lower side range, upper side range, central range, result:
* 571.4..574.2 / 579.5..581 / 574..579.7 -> 0.30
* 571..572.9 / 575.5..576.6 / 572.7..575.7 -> 0.18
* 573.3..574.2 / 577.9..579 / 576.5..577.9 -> -0.15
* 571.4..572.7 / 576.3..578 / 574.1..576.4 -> 0.15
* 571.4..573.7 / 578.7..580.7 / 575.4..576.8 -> 0.02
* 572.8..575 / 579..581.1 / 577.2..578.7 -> 0.12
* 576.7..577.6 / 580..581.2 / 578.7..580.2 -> 0.00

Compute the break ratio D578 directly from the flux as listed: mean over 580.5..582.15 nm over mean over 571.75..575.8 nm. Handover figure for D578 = 1.1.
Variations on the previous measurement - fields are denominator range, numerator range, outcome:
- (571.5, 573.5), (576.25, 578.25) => 0.96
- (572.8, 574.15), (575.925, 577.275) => 1.04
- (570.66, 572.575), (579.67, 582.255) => 1.03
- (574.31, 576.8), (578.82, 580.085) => 1.07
